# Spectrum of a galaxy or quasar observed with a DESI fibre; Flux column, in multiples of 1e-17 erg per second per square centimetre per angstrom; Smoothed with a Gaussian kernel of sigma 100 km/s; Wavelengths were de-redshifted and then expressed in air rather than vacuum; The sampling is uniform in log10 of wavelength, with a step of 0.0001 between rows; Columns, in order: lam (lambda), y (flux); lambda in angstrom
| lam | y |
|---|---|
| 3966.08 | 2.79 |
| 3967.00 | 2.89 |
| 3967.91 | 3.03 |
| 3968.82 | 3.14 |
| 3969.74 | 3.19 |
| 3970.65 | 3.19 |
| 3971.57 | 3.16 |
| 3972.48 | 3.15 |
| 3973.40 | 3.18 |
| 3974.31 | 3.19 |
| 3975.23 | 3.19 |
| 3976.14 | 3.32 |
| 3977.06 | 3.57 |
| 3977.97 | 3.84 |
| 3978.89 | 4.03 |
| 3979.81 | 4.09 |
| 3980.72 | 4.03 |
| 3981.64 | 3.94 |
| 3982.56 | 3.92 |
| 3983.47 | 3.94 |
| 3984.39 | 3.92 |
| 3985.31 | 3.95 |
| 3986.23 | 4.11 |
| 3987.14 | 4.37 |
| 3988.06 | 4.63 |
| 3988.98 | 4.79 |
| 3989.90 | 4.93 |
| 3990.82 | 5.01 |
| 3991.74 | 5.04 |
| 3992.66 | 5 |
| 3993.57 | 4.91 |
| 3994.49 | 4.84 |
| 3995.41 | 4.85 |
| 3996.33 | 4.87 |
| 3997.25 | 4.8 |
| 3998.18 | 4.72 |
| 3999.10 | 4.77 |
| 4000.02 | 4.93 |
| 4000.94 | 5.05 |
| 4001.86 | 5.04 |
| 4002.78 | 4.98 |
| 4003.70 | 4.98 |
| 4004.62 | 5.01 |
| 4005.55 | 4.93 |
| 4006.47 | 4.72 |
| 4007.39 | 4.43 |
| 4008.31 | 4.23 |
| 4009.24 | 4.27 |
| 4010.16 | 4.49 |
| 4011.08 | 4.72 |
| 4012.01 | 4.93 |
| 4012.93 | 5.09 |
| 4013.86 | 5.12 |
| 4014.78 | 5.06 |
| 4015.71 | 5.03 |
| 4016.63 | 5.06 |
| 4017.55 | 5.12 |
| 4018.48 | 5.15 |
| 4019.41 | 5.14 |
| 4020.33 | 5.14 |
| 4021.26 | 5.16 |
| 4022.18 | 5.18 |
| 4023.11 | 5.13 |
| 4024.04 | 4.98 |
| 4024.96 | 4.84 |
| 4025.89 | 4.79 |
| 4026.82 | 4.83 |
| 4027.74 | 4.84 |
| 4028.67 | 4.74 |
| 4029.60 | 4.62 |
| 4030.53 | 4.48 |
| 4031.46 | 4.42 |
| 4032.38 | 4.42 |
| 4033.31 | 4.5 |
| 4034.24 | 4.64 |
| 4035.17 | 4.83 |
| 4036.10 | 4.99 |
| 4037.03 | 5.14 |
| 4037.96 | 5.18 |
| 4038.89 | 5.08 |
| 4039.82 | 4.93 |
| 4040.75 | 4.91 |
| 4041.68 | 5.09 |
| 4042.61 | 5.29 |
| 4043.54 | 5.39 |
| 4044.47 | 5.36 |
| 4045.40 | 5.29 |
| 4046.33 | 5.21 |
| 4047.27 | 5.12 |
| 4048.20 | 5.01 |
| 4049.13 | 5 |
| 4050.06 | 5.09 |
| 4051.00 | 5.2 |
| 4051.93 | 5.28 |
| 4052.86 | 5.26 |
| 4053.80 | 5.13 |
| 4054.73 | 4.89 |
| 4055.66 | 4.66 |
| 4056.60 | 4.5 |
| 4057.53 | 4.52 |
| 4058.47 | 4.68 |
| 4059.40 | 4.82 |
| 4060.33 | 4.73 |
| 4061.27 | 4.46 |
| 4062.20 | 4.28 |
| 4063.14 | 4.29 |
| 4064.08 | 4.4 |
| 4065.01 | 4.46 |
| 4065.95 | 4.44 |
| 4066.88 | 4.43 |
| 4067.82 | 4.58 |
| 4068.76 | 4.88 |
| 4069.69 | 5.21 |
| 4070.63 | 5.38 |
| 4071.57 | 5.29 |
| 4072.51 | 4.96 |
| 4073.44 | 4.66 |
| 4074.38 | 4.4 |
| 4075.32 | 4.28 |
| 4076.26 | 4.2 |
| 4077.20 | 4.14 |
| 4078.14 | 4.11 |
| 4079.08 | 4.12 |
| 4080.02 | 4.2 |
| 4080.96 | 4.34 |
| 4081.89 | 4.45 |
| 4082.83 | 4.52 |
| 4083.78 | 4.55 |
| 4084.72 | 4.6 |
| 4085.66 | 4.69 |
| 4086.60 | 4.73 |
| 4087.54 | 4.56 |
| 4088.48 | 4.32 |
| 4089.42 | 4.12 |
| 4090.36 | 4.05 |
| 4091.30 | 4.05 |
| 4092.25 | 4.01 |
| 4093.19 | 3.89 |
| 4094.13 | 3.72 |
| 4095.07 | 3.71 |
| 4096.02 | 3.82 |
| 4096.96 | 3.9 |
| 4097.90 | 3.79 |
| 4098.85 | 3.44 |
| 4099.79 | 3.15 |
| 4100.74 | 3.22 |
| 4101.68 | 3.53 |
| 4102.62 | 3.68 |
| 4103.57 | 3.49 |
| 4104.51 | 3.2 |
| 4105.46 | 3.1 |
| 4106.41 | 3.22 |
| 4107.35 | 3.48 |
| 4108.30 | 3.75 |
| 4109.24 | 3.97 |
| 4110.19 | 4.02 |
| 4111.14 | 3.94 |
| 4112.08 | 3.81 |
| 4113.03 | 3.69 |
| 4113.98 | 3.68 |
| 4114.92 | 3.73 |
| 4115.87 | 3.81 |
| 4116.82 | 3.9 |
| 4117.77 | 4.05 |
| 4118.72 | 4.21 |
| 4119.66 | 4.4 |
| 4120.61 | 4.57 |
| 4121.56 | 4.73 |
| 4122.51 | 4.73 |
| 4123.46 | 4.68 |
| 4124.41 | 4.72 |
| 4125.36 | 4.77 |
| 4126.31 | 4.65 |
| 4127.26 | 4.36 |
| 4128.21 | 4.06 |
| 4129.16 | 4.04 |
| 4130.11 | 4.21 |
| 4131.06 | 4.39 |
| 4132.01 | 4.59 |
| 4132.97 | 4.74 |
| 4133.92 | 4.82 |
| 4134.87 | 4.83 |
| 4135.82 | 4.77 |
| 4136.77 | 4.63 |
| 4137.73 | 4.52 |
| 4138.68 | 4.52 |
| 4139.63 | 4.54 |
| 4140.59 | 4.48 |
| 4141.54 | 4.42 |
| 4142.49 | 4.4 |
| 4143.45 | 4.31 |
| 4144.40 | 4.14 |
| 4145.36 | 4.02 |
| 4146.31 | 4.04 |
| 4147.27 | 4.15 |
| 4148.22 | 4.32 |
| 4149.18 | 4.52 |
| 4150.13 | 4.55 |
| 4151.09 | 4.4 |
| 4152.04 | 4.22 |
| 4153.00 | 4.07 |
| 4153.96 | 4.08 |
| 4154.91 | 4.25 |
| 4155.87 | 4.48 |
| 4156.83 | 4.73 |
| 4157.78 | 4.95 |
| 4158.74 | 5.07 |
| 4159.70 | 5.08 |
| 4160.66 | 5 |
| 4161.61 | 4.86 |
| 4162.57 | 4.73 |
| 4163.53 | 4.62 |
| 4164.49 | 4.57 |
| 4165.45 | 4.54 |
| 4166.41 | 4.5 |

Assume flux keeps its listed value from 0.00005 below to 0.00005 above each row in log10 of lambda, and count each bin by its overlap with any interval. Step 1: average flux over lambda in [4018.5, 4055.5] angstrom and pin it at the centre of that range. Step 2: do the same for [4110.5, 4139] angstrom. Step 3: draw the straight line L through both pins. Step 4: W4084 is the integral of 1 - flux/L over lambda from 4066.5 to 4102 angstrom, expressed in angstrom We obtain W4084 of 2.9 angstrom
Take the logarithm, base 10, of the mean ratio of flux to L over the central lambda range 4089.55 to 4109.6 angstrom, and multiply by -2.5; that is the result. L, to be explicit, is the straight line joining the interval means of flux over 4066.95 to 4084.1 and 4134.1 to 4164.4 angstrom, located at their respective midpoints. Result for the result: 0.24 mag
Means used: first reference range 4.56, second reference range 4.51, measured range 3.63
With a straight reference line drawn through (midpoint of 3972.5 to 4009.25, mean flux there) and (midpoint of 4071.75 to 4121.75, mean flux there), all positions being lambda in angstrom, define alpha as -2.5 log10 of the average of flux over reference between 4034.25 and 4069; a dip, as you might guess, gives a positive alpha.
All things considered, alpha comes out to -0.17 mag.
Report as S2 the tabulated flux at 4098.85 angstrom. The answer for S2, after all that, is 3.44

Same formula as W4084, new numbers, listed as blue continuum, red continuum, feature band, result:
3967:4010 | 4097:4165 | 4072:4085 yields -0.5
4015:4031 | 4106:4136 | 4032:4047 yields -0.6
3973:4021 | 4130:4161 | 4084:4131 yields 5.2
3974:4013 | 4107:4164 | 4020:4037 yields -1.4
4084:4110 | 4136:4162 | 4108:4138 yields -1.1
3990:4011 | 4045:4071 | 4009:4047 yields -1.0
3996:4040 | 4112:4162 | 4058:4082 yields 0.6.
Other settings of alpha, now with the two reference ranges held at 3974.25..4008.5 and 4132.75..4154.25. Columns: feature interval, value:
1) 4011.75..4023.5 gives -0.15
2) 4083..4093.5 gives 0.02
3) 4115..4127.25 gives 0.00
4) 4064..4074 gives -0.09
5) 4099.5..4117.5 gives 0.22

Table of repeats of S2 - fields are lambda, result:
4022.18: 5.18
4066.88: 4.43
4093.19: 3.89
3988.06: 4.63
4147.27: 4.15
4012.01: 4.93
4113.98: 3.68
